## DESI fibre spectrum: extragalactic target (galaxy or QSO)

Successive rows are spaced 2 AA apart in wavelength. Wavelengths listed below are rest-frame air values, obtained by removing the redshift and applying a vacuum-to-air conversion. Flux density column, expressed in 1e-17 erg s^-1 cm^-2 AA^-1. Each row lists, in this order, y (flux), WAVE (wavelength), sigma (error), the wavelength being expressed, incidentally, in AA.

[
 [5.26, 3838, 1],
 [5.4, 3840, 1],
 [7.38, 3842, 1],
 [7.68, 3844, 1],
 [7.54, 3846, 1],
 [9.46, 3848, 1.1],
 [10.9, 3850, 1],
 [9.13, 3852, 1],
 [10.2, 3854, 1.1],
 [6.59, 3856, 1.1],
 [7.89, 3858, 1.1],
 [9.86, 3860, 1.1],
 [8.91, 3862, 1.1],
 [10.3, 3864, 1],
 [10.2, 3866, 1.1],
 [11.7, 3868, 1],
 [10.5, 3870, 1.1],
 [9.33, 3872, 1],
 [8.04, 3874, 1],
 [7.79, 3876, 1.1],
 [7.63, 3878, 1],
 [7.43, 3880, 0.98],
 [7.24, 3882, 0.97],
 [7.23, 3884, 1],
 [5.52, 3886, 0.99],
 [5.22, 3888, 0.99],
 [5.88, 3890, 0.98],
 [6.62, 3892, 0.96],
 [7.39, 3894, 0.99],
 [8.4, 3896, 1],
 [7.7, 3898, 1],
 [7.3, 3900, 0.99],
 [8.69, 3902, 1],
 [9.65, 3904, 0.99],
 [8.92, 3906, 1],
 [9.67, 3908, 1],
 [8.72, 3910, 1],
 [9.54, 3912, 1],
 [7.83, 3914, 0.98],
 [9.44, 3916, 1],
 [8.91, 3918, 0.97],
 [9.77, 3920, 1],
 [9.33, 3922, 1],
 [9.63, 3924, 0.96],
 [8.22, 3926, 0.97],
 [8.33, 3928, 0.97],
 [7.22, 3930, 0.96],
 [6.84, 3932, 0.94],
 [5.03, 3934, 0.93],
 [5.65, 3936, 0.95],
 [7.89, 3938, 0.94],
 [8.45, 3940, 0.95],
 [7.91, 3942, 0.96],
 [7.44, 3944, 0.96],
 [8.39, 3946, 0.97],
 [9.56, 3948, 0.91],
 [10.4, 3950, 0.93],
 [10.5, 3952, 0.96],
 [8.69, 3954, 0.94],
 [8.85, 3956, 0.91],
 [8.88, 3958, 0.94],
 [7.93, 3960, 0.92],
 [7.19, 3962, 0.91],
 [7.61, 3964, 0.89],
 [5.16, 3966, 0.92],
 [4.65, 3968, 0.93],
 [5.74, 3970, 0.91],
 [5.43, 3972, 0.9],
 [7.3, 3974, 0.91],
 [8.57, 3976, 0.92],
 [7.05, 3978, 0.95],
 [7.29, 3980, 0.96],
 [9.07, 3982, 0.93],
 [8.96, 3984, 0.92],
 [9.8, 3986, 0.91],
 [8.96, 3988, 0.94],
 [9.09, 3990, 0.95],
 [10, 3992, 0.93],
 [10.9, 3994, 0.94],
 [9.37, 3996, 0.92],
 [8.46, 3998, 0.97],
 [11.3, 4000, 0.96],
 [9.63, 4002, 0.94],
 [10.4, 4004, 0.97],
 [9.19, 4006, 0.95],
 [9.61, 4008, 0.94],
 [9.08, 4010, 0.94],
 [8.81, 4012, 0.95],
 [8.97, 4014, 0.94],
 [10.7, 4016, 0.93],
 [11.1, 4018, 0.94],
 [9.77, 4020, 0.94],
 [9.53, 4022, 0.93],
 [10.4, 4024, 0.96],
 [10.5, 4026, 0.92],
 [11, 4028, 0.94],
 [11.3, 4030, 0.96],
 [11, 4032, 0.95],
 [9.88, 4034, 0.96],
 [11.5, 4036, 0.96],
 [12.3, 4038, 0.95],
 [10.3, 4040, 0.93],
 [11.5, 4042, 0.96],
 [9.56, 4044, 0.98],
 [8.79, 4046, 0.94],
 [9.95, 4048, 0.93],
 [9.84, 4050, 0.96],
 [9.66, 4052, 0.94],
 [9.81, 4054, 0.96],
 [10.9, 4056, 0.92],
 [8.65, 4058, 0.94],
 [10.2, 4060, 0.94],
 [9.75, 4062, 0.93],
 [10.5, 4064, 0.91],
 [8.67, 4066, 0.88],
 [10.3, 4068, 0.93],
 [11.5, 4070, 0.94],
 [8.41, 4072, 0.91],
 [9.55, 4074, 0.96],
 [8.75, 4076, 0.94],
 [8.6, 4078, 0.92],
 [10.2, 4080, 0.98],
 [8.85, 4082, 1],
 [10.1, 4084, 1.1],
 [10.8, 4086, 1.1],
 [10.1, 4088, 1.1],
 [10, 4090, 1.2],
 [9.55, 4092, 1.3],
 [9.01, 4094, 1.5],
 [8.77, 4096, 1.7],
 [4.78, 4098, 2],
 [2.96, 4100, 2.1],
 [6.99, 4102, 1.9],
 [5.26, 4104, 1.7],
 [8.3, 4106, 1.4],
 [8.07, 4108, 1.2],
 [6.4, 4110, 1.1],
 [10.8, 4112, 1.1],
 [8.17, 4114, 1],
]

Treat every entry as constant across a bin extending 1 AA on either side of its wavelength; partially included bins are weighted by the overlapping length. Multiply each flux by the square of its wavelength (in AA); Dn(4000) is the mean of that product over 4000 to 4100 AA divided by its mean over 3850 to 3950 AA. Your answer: 1.27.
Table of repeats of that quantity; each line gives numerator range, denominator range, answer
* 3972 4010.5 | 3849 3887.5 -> 1.11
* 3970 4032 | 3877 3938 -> 1.25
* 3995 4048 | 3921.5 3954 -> 1.30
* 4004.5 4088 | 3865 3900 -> 1.38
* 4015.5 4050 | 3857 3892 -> 1.39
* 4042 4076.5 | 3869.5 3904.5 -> 1.41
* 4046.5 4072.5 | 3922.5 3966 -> 1.29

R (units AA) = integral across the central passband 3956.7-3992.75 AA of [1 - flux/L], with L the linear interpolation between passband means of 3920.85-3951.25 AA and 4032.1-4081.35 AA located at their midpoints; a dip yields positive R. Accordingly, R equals 4.08 AA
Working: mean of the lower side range 8.05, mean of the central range 7.7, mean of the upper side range 9.97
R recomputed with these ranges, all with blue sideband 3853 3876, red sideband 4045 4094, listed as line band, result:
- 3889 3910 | 3.01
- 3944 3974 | 5.53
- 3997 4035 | -1.65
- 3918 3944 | 4.34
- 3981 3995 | 0.04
